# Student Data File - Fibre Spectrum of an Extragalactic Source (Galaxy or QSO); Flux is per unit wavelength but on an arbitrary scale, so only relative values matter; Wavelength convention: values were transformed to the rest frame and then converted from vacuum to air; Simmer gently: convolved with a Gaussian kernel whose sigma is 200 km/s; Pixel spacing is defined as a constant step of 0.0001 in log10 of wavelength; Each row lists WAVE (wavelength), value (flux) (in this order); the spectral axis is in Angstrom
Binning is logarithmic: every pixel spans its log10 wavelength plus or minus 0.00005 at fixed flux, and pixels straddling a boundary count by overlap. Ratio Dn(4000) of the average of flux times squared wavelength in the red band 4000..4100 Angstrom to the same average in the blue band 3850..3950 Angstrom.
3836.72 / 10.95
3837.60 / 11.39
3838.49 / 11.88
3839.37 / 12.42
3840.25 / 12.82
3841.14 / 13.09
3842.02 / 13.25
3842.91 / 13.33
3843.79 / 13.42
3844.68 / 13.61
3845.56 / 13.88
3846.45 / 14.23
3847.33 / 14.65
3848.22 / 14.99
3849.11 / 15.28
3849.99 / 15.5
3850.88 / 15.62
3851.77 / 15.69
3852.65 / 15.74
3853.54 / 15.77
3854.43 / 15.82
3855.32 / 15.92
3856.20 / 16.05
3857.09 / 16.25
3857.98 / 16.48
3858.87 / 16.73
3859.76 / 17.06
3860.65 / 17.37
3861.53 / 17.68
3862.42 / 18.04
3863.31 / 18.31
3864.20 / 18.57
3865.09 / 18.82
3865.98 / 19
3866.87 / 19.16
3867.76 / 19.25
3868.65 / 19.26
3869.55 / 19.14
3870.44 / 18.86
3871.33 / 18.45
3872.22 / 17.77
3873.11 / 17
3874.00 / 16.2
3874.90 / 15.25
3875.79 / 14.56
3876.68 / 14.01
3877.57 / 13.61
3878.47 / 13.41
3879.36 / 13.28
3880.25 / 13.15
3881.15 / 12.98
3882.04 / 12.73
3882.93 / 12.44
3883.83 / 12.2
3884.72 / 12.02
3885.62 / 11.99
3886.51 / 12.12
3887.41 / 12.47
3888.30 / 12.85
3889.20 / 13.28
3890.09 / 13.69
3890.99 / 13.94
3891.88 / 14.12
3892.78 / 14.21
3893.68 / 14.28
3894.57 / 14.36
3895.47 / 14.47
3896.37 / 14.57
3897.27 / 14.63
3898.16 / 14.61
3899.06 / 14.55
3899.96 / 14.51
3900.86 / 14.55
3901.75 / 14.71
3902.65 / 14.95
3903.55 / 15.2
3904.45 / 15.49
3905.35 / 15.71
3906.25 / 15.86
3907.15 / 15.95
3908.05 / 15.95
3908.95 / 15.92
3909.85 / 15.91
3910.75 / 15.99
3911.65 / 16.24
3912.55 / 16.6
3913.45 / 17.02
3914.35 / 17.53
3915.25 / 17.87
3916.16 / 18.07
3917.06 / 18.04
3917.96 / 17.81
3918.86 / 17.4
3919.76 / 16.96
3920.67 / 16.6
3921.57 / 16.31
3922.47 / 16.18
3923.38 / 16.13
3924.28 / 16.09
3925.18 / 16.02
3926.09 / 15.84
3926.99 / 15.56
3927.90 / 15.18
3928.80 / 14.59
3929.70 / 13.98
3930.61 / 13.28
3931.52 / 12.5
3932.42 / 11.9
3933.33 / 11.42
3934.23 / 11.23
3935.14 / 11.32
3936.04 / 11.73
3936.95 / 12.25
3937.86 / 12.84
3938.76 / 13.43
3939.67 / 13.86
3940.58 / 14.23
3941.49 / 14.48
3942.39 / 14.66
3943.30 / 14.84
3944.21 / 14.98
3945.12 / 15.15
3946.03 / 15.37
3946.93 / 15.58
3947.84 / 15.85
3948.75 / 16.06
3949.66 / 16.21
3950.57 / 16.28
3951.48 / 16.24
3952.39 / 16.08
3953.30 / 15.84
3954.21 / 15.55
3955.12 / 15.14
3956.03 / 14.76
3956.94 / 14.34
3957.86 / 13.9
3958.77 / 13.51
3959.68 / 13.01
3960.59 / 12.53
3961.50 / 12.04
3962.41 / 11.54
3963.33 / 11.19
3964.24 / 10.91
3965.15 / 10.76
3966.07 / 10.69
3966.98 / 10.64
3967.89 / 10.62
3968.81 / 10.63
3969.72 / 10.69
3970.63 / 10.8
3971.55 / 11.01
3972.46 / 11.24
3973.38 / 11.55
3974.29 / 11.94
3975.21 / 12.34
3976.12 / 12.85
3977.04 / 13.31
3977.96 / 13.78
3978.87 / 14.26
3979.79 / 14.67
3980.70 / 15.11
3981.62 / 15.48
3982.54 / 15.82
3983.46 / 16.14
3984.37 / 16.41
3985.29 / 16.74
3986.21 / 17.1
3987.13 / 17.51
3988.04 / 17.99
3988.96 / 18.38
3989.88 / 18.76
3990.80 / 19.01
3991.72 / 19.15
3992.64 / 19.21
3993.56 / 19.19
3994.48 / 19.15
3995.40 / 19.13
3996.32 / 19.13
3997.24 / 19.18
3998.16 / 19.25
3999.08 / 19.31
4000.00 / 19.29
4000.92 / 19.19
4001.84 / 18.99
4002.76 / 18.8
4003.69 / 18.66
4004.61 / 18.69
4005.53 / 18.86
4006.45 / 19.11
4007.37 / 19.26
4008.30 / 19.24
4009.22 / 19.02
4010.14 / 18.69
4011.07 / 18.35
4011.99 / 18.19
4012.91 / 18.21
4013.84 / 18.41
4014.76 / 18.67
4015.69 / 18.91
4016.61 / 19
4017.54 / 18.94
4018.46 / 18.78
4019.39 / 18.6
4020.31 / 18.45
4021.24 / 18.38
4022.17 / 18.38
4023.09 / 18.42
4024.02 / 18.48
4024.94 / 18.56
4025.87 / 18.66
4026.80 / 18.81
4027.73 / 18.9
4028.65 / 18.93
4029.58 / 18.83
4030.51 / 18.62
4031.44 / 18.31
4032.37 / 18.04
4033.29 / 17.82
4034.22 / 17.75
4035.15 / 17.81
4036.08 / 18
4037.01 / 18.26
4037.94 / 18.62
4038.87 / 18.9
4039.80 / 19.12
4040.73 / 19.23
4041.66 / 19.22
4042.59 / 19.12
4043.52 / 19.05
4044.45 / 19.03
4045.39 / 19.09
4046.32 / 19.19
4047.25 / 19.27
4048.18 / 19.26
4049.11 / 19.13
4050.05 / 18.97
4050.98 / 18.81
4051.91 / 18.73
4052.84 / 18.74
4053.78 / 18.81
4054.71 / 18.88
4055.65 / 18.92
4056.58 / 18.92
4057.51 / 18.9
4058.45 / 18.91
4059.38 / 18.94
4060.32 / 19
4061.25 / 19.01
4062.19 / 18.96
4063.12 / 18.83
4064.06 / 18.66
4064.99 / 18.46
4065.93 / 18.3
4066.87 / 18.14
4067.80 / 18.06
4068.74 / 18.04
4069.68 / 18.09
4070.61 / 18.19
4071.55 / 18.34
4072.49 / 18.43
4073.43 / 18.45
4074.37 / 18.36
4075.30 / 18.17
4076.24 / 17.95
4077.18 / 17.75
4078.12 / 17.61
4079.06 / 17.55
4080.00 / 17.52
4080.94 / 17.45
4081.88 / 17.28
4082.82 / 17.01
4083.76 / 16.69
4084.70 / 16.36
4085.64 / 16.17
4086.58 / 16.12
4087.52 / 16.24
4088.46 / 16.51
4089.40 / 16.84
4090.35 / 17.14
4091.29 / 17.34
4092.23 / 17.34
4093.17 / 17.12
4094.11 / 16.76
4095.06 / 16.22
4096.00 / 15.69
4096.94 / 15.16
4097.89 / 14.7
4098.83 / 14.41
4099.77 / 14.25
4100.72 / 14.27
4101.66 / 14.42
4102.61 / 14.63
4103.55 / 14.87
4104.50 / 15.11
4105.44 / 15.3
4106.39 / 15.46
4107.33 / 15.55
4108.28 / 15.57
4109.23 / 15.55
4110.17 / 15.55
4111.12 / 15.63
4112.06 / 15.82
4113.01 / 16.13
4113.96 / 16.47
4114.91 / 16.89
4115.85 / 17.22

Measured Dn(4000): 1.3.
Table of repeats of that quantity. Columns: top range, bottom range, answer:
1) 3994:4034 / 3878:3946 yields 1.35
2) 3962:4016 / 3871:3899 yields 1.22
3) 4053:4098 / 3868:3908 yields 1.33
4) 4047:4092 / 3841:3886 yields 1.28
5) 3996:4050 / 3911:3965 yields 1.33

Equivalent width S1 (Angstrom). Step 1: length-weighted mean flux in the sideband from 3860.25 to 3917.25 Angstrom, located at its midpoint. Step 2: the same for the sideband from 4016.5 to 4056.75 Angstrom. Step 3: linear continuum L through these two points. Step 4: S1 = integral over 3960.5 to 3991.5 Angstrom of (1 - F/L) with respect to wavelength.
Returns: 6.61 Angstrom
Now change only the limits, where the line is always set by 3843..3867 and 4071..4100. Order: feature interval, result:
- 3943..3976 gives 6.40 Angstrom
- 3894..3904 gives 1.04 Angstrom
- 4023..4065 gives -5.00 Angstrom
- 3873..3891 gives 3.18 Angstrom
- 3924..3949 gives 3.65 Angstrom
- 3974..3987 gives 1.38 Angstrom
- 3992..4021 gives -3.90 Angstrom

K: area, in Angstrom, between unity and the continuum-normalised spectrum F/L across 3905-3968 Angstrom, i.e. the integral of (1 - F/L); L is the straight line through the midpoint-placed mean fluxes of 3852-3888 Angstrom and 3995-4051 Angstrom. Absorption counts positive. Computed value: 8.9 Angstrom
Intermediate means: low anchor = 15.9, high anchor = 18.8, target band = 14.7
